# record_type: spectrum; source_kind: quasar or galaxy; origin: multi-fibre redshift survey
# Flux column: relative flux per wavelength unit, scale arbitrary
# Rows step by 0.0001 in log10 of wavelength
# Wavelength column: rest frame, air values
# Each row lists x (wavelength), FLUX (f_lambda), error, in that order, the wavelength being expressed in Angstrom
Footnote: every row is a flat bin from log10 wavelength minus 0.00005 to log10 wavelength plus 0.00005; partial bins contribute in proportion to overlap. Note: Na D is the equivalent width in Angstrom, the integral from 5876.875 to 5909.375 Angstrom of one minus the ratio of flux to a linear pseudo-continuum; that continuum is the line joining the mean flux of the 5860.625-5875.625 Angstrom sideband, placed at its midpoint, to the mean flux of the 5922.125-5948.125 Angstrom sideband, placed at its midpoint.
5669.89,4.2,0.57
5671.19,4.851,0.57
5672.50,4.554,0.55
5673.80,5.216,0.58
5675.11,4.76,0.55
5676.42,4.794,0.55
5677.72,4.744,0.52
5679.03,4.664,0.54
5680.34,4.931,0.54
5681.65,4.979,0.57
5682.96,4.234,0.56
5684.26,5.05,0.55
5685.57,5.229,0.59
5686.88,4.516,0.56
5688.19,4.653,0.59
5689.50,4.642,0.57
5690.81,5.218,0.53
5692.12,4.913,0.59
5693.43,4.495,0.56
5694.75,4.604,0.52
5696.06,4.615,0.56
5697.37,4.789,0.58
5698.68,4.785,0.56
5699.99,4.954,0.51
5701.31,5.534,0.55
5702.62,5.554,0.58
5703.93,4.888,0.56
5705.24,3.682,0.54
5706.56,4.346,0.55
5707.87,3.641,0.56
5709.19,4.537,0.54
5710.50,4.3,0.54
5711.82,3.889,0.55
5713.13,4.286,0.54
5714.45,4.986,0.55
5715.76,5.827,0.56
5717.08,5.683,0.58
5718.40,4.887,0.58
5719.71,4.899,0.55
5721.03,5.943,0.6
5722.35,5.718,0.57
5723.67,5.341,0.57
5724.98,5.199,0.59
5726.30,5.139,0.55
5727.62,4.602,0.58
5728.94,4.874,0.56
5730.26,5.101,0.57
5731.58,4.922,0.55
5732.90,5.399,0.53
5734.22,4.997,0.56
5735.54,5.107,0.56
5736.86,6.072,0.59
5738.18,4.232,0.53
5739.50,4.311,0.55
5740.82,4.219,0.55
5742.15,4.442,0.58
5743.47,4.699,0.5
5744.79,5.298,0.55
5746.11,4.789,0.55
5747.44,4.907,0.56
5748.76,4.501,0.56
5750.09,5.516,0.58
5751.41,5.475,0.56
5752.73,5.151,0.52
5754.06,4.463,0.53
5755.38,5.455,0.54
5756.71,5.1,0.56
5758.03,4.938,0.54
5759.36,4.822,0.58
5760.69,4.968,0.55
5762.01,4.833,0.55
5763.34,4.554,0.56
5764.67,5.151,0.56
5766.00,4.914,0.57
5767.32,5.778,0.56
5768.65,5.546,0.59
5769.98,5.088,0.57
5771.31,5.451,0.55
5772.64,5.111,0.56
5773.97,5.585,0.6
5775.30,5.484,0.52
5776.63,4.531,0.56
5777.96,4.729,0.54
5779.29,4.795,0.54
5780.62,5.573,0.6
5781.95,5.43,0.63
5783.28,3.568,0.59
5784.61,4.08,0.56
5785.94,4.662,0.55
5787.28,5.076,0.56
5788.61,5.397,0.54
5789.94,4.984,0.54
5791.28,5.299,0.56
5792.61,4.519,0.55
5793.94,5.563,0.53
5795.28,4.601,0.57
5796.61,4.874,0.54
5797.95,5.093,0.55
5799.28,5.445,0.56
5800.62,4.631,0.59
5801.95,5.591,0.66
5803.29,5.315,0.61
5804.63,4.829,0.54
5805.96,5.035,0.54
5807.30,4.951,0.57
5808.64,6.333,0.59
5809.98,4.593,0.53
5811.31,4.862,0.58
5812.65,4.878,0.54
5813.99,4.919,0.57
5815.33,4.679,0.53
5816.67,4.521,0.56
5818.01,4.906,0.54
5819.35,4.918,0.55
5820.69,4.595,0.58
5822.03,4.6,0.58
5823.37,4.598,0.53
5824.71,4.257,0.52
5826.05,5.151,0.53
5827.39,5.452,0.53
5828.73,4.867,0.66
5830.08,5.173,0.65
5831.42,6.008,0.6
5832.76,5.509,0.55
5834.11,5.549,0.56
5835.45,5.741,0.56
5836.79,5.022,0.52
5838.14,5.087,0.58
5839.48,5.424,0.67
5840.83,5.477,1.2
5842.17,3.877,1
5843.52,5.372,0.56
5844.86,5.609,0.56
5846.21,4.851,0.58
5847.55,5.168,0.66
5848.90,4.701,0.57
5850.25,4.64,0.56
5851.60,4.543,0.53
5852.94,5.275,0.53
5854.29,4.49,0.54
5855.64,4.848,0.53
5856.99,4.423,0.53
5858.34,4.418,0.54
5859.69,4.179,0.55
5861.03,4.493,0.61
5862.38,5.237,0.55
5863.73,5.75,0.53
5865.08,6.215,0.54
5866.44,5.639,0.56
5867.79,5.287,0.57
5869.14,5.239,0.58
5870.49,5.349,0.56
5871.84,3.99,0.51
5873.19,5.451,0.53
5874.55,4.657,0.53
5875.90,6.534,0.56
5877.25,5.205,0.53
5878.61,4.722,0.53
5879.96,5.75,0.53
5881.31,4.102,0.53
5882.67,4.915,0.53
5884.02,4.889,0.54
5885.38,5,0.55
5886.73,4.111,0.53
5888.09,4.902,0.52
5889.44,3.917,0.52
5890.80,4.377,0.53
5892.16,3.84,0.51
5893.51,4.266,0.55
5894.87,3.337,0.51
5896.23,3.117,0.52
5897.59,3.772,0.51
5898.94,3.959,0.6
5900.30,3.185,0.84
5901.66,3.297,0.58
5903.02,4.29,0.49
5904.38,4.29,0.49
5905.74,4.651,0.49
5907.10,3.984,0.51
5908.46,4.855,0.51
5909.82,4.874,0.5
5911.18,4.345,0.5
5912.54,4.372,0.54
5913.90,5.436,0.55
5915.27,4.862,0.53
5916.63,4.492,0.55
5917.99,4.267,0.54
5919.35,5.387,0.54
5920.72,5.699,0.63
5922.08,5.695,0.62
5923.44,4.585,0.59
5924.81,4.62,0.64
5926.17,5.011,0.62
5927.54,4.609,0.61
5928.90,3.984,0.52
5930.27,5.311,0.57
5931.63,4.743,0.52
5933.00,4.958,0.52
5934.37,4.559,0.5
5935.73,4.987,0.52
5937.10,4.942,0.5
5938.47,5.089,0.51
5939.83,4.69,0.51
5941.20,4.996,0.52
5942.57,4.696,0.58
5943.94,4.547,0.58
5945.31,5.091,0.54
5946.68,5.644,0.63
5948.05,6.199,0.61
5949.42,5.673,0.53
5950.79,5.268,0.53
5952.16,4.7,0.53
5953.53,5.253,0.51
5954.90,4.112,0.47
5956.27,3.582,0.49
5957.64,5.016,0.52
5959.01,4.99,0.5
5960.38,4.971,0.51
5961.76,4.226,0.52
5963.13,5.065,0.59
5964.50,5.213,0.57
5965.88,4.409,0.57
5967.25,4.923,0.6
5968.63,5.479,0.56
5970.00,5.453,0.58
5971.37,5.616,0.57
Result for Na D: 5.4 Angstrom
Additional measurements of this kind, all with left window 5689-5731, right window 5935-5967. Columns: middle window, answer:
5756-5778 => -1.0 Angstrom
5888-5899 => 2.3 Angstrom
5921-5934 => 0.2 Angstrom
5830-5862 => -0.6 Angstrom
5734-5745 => 0.2 Angstrom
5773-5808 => -0.7 Angstrom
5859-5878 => -1.2 Angstrom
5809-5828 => 0.4 Angstrom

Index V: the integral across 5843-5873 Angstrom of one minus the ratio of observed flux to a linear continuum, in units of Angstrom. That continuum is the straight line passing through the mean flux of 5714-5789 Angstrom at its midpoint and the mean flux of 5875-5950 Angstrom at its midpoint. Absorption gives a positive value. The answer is -1.2 Angstrom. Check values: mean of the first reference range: 5.04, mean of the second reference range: 4.68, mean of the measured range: 4.99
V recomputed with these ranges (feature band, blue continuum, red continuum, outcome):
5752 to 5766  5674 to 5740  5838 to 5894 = -0.2 Angstrom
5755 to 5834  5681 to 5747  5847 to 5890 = -1.9 Angstrom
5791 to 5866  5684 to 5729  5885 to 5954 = -4.5 Angstrom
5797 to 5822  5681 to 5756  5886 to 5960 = -1.2 Angstrom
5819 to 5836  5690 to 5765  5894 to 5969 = -1.1 Angstrom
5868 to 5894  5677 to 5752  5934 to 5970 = 0.6 Angstrom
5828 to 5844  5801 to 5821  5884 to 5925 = -1.4 Angstrom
